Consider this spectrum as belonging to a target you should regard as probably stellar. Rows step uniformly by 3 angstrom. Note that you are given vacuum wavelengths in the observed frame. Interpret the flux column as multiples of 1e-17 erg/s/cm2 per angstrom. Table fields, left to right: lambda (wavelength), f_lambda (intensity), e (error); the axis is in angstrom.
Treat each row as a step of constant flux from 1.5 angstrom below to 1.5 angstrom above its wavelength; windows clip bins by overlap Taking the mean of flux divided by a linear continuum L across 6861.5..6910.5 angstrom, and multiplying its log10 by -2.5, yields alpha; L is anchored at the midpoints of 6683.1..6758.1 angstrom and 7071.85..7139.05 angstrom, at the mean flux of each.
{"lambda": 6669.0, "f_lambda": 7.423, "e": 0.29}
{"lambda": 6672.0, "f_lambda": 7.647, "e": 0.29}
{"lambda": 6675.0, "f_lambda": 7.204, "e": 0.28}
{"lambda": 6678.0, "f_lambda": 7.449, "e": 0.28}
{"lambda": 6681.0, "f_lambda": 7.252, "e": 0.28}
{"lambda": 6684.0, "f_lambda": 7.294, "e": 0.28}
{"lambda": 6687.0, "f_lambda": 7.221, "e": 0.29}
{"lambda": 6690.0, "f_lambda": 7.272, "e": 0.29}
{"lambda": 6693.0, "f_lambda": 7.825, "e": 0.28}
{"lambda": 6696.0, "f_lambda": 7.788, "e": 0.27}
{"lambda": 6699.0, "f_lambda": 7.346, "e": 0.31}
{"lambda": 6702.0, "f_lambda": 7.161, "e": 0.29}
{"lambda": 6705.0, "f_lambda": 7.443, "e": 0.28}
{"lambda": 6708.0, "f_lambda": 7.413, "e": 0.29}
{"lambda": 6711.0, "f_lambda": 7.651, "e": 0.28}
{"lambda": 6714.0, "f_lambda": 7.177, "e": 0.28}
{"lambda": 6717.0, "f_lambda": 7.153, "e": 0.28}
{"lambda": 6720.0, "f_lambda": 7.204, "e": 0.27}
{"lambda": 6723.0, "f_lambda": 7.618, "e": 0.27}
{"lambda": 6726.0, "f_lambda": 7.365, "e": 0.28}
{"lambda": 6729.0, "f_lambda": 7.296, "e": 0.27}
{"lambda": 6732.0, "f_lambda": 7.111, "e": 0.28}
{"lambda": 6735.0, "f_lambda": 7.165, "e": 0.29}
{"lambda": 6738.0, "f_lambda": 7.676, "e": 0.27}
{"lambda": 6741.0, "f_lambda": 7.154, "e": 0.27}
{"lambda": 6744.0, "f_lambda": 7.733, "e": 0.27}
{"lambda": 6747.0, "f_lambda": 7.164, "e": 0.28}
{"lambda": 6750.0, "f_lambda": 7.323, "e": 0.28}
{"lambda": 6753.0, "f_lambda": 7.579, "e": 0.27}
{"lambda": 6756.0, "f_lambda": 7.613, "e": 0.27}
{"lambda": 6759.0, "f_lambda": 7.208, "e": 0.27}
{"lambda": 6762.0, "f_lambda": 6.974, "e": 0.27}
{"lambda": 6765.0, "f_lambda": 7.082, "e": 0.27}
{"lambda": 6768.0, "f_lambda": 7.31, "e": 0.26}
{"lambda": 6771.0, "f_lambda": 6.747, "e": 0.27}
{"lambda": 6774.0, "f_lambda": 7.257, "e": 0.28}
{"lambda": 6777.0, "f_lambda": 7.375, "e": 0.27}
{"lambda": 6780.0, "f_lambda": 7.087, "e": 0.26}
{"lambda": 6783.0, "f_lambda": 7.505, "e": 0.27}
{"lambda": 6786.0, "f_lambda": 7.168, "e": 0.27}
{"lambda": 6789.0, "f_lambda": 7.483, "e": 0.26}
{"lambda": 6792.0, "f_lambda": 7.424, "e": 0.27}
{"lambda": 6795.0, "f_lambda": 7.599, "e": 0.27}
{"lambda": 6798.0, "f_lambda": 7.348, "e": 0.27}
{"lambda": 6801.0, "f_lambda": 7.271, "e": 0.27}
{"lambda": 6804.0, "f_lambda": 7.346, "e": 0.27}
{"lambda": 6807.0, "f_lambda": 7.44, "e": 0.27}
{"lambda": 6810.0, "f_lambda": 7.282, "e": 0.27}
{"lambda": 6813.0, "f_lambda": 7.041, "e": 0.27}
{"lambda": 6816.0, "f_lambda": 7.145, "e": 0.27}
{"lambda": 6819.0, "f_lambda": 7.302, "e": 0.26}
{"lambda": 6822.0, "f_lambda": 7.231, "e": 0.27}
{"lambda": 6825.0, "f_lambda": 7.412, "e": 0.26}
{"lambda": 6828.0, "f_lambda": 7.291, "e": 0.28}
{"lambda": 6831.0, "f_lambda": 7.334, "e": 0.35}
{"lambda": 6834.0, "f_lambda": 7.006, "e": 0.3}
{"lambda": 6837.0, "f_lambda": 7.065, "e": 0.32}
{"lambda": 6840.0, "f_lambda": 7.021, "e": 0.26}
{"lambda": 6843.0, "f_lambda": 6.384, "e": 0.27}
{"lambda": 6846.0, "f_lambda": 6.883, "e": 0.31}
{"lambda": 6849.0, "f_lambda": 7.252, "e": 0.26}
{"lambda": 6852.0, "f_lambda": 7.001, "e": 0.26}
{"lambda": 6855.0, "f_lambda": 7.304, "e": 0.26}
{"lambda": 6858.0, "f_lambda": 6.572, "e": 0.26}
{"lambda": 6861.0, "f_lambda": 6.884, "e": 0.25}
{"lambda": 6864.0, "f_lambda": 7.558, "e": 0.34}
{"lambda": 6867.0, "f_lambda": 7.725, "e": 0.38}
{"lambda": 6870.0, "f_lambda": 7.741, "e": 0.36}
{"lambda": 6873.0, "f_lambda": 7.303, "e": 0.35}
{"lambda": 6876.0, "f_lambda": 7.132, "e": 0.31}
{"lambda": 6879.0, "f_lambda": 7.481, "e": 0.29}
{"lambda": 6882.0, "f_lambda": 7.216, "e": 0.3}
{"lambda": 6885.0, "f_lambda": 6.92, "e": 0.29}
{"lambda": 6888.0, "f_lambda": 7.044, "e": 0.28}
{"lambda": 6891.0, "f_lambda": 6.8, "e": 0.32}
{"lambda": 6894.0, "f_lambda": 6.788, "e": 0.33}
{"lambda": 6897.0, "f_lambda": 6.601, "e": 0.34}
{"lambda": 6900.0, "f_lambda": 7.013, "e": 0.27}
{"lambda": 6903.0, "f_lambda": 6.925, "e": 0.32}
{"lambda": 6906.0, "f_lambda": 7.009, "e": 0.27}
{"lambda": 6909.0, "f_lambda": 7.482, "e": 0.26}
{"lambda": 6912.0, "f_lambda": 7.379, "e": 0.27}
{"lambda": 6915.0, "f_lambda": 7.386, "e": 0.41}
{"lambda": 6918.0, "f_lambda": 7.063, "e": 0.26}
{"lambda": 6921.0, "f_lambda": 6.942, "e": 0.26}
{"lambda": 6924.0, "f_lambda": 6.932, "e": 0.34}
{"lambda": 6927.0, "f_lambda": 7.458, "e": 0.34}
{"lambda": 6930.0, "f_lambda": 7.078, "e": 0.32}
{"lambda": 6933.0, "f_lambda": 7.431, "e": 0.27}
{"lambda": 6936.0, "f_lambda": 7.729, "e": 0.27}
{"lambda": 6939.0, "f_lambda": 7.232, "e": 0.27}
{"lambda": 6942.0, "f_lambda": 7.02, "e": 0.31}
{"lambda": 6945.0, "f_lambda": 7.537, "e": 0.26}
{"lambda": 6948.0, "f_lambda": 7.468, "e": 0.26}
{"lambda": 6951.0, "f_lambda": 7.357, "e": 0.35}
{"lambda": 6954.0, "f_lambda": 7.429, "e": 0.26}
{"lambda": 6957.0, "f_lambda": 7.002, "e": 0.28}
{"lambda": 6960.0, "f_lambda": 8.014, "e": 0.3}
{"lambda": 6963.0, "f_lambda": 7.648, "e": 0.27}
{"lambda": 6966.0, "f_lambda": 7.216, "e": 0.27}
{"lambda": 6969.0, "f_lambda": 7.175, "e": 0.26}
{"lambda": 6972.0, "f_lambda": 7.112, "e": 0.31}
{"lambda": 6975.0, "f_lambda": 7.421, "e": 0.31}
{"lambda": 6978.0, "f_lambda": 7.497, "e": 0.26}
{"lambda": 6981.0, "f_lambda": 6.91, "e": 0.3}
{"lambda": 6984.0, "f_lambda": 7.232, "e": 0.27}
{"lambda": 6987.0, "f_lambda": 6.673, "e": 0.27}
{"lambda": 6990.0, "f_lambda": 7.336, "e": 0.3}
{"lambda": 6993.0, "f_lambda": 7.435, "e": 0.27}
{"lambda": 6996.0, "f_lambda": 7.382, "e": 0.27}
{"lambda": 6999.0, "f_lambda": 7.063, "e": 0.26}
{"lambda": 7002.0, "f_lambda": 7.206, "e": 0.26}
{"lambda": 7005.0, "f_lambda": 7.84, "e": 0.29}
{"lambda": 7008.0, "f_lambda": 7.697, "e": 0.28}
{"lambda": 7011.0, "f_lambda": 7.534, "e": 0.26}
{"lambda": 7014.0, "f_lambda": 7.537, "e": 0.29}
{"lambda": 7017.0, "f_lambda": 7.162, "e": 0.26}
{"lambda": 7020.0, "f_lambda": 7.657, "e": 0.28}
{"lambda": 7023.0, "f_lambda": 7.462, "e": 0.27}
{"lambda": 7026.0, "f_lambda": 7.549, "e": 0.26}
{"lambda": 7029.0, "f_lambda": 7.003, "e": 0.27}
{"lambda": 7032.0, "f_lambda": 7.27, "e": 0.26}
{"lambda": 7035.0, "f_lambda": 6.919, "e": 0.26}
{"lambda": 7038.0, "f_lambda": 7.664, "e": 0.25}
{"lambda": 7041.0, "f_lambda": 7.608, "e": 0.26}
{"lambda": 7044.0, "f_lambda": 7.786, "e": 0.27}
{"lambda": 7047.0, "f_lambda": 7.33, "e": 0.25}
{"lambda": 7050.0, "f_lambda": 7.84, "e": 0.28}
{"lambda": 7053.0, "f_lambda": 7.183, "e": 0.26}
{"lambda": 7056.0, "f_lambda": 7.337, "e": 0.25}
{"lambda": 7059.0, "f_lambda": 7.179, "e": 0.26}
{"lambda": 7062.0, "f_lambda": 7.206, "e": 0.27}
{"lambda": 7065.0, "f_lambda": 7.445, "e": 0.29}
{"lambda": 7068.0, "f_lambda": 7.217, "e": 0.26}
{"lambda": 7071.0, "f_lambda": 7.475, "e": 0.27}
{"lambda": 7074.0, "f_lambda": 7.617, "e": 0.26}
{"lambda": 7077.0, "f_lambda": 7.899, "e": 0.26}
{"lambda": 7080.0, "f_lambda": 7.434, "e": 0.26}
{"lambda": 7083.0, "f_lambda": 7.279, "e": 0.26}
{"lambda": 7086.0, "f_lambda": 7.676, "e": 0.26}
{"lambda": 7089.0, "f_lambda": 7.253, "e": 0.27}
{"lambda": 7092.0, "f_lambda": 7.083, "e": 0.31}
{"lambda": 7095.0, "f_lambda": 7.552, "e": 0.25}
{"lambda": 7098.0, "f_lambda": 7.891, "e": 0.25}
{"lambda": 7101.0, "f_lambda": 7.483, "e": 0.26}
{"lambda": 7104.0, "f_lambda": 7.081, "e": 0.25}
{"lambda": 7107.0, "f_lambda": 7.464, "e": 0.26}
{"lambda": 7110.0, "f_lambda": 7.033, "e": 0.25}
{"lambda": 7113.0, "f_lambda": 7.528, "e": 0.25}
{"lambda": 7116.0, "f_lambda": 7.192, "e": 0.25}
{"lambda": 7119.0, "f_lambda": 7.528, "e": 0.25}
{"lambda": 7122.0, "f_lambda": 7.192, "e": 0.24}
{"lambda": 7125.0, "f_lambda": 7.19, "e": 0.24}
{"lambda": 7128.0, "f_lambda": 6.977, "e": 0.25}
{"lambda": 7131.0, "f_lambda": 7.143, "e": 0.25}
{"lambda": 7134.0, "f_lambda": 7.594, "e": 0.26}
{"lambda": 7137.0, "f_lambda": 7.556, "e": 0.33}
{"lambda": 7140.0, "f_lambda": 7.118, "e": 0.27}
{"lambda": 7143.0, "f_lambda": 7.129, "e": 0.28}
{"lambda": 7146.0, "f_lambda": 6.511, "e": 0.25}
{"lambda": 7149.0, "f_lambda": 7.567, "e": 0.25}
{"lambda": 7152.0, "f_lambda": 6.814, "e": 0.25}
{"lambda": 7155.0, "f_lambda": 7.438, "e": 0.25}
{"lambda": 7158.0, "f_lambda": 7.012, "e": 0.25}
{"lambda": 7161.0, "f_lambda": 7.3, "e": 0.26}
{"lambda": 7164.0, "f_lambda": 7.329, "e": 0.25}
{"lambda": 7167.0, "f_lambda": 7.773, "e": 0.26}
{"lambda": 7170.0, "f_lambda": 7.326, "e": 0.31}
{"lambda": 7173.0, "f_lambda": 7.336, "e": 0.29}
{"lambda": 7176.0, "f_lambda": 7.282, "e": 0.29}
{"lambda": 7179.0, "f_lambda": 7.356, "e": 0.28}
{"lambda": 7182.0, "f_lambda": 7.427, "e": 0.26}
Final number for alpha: 0.03 mag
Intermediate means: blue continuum 7.39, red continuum 7.39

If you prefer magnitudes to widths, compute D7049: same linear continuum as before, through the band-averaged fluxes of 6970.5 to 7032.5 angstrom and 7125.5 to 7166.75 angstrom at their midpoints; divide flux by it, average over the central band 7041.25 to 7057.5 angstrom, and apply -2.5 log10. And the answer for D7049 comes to -0.03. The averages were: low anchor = 7.33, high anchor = 7.21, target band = 7.5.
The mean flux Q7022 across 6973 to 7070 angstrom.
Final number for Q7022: 7.36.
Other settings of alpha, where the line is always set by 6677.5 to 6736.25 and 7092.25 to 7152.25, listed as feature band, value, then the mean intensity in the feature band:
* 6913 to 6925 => 0.033 mag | 7.1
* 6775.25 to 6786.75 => 0.008 mag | 7.29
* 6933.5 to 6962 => -0.016 mag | 7.43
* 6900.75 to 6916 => 0.015 mag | 7.22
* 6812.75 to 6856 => 0.034 mag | 7.11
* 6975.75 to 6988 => 0.029 mag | 7.12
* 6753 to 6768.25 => 0.013 mag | 7.27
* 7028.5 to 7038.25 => 0.018 mag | 7.18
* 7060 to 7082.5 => -0.024 mag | 7.46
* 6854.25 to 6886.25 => 0.010 mag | 7.26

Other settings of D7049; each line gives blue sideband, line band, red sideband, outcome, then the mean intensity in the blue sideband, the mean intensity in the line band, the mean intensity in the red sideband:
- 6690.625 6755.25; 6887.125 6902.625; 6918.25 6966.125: 0.08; 7.4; 6.85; 7.34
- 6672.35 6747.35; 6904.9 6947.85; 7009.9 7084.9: 0.02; 7.37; 7.27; 7.42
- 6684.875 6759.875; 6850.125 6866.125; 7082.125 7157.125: 0.04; 7.39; 7.09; 7.29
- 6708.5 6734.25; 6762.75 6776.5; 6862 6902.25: 0.02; 7.32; 7.11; 7.17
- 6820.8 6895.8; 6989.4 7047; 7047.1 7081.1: -0.01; 7.13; 7.43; 7.43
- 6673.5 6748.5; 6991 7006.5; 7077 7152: -0.01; 7.37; 7.38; 7.31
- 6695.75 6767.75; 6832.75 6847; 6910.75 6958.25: 0.07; 7.34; 6.87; 7.28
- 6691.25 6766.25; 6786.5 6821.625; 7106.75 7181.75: 0.00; 7.37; 7.33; 7.27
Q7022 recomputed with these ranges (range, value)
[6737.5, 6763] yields 7.38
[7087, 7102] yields 7.46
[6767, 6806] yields 7.3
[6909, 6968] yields 7.34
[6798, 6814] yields 7.29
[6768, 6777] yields 7.12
